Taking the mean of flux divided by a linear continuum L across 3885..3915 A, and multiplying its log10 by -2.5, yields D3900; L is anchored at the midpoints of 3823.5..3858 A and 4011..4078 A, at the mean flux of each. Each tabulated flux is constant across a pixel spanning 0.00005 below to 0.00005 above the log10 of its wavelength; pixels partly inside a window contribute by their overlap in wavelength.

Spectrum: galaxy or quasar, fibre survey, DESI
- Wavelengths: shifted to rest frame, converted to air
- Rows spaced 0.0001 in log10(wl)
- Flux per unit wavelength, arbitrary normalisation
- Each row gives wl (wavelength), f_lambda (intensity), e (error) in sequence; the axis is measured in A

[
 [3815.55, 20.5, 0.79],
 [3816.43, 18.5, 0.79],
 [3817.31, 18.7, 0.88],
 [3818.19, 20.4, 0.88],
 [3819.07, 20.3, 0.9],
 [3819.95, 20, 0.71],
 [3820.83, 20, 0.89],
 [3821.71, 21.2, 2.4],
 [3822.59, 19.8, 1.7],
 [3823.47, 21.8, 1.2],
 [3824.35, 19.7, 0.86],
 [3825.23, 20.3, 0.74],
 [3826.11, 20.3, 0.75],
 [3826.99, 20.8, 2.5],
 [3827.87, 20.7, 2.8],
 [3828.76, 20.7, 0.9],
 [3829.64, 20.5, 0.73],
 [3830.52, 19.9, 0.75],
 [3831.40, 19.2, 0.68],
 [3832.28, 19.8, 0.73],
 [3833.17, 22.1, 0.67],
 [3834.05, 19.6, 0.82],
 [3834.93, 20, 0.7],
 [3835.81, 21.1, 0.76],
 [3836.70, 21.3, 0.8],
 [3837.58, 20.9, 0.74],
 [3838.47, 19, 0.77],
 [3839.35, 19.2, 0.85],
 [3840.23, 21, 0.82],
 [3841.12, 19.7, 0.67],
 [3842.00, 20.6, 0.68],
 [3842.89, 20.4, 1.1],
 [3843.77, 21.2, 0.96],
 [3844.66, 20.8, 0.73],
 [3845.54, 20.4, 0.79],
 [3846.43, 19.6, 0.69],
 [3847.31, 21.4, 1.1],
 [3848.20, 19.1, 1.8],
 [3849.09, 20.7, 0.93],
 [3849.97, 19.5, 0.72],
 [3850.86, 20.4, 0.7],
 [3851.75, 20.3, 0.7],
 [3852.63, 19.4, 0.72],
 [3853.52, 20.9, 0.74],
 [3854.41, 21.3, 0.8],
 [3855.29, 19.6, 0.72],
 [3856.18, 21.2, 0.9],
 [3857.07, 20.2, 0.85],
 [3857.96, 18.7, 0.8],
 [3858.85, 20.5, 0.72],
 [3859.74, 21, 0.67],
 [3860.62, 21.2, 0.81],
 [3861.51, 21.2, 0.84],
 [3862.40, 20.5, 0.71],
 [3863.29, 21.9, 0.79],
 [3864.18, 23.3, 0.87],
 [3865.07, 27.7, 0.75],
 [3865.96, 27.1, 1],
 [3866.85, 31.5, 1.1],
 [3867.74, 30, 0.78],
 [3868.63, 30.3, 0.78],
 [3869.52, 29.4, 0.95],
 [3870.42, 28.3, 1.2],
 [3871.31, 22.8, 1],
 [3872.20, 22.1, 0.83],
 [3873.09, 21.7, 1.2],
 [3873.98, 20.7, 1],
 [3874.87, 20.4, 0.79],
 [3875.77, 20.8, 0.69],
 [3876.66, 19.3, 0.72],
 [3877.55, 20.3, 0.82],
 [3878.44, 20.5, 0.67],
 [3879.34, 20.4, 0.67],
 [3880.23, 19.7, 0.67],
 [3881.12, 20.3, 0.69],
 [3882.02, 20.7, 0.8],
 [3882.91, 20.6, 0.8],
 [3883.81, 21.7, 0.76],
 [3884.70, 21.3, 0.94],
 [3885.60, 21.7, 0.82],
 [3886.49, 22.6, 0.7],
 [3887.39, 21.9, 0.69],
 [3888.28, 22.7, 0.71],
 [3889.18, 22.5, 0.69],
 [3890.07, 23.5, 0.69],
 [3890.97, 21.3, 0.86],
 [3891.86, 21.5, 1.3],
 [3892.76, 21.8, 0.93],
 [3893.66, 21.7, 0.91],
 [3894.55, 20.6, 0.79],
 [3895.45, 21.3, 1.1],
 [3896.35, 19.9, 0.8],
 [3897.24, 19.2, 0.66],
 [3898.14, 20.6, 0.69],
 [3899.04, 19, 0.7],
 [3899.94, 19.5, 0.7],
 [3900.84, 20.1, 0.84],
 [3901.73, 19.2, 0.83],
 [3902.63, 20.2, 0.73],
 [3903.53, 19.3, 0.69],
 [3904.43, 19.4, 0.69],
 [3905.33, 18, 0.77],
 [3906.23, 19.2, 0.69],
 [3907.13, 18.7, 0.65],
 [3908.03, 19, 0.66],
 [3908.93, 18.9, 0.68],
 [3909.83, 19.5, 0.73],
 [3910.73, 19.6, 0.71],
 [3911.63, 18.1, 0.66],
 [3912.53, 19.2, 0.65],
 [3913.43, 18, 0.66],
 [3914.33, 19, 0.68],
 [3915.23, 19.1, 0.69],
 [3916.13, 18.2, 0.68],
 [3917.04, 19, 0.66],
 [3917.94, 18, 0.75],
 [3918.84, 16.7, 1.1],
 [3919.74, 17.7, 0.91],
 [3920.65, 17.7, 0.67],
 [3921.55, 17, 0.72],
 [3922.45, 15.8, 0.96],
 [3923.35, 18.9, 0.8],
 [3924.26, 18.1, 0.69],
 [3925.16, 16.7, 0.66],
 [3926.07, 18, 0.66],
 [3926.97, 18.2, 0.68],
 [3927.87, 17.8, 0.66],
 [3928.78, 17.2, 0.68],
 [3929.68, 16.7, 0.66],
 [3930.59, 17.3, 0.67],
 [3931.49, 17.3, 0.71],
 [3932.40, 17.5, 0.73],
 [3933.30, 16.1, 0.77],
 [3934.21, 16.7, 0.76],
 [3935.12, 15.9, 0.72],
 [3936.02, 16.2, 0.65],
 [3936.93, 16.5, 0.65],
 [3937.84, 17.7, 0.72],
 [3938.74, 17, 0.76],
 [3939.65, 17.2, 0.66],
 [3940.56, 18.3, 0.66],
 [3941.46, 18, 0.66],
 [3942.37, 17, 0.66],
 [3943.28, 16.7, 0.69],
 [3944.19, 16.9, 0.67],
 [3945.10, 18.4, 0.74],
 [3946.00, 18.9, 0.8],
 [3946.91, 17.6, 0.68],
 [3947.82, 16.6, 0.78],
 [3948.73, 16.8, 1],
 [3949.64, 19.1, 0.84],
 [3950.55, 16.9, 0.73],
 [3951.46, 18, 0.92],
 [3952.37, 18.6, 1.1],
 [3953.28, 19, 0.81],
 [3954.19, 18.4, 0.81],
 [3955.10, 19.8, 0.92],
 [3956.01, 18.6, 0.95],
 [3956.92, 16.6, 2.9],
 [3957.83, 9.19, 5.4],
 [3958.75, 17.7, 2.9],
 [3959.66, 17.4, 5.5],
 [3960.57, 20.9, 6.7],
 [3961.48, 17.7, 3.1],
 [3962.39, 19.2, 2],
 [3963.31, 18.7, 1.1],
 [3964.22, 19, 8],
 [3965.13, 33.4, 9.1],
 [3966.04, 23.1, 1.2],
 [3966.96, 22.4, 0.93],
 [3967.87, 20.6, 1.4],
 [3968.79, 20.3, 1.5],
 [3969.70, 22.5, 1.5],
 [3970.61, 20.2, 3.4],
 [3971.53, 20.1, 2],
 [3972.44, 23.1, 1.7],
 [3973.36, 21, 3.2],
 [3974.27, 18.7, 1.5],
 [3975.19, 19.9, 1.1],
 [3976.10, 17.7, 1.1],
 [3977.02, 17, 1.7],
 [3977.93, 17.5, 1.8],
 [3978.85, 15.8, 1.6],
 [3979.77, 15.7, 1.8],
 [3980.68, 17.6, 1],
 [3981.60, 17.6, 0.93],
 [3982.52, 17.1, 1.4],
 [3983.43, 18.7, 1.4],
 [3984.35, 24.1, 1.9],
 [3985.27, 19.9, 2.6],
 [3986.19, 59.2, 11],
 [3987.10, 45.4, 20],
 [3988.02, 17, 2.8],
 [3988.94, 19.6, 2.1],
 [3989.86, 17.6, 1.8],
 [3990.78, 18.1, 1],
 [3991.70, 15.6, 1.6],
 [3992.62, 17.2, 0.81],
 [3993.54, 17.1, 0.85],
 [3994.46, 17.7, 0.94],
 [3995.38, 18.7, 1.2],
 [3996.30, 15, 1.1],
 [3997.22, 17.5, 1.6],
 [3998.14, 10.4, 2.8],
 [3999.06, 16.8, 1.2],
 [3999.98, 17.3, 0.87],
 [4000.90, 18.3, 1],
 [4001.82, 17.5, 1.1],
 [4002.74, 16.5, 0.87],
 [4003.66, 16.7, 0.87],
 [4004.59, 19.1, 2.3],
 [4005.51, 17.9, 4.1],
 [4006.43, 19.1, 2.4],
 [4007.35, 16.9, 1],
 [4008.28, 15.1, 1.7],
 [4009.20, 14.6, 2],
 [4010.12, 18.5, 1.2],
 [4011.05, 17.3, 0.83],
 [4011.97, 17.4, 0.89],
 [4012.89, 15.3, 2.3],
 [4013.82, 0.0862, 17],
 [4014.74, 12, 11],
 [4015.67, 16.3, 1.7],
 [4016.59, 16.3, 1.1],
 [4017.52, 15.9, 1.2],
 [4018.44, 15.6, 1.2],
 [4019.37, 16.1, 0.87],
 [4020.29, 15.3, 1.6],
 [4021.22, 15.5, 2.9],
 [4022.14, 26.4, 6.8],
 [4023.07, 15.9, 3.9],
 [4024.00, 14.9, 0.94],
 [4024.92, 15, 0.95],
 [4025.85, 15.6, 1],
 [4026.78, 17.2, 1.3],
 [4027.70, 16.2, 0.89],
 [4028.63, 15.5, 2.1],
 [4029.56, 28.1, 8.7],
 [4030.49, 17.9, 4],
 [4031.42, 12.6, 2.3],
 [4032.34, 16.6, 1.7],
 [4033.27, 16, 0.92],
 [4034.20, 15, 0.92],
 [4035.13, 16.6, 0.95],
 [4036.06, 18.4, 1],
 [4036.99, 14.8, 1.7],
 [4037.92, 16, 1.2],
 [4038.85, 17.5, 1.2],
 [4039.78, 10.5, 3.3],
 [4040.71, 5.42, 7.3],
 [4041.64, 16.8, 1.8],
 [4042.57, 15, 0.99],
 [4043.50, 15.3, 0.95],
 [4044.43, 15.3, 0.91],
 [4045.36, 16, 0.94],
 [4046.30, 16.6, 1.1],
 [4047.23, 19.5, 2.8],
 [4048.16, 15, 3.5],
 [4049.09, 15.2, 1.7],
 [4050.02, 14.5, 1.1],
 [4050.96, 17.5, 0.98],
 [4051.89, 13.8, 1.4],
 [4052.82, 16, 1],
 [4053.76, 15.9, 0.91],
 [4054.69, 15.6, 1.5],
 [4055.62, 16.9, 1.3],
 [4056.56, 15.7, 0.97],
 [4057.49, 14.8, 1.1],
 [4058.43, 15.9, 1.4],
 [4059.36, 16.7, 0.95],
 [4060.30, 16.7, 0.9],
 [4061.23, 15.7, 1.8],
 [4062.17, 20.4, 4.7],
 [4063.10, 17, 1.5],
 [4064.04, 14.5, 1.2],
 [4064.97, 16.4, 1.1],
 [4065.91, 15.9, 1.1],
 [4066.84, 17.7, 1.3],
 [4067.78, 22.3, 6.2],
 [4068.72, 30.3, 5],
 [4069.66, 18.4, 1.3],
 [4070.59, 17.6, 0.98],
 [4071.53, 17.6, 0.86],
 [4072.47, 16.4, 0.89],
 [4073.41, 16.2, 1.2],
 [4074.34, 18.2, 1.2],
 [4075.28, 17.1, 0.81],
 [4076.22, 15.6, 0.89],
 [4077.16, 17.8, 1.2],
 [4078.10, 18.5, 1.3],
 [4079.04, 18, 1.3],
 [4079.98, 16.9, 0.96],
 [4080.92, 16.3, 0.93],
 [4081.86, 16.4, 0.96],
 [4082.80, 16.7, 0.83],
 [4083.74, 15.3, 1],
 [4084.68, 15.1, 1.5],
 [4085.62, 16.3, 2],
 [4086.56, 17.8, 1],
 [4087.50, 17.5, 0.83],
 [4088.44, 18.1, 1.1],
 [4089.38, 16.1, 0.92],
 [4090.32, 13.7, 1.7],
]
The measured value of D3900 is -0.06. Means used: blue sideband 20.3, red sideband 16.3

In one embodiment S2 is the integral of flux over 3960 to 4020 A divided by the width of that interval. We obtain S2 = 18.9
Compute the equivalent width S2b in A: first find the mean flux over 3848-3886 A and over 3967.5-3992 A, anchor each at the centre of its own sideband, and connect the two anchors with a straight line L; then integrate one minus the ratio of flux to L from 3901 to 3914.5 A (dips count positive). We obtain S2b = 1.7 A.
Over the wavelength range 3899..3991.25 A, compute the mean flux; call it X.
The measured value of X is 19.1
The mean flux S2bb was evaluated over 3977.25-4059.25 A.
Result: 17.2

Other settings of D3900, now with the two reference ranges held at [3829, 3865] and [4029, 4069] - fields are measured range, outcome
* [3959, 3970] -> -0.168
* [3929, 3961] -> 0.073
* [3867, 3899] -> -0.121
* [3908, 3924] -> 0.051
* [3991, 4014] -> 0.067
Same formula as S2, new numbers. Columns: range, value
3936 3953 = 17.5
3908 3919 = 18.7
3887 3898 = 21.5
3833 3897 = 21.7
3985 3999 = 21.6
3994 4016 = 15.9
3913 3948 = 17.5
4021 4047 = 16.2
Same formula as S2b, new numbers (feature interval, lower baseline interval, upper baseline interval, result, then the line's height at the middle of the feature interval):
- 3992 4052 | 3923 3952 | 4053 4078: 4.6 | 17.4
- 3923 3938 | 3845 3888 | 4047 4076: 2.4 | 20.4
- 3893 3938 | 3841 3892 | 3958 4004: 5.8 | 21.1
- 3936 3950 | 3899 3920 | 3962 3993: 1.9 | 20.2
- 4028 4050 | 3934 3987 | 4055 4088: 2.6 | 18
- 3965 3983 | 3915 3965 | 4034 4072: -2.6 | 17.3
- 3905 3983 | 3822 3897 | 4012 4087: 3.4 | 19.2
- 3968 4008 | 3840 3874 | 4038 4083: -2.3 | 18.6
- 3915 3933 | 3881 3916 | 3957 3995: 2.4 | 20.4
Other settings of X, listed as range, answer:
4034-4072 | 16.4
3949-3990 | 20.6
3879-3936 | 19.2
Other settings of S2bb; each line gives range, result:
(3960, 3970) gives 21.6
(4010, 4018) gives 14.2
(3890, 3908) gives 20.1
